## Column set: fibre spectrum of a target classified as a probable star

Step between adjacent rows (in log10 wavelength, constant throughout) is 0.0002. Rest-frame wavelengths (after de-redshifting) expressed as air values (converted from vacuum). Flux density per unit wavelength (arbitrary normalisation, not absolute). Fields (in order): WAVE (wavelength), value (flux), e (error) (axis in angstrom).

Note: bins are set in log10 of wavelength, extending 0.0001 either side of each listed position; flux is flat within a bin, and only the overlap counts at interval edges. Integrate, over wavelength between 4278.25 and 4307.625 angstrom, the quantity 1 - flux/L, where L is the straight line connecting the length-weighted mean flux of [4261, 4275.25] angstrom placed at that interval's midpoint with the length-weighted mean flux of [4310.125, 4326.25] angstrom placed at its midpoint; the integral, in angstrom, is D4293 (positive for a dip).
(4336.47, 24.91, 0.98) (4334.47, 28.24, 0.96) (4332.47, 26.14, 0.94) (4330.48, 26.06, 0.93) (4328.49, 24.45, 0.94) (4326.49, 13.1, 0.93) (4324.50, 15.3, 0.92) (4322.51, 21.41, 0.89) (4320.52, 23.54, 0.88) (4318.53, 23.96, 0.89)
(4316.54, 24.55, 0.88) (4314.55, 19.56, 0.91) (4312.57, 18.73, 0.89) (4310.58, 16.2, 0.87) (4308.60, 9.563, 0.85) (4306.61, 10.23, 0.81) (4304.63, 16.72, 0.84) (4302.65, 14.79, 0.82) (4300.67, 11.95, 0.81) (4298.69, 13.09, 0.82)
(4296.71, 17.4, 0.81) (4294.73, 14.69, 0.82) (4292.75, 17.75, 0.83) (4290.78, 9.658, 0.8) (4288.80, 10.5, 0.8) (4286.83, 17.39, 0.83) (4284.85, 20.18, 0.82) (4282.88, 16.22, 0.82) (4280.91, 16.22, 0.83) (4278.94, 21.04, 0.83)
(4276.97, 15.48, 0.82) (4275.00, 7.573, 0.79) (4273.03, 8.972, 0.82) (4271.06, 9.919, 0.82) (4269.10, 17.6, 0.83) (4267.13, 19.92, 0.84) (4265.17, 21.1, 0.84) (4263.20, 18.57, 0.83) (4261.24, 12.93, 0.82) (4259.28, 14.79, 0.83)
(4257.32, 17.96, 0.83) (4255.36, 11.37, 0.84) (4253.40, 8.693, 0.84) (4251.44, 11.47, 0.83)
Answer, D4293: 3.9 angstrom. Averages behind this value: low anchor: 15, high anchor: 20.2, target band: 15.1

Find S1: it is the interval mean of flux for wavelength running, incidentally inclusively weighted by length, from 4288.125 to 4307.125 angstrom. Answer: 13.8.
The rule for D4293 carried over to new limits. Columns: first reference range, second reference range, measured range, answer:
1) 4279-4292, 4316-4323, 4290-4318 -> 6.11 angstrom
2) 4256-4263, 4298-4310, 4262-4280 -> -0.93 angstrom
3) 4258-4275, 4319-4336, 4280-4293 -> 1.59 angstrom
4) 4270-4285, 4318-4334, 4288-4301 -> 2.46 angstrom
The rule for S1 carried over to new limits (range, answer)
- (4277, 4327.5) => 16.5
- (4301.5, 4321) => 17.6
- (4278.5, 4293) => 15.9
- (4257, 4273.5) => 15.9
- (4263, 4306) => 15.2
